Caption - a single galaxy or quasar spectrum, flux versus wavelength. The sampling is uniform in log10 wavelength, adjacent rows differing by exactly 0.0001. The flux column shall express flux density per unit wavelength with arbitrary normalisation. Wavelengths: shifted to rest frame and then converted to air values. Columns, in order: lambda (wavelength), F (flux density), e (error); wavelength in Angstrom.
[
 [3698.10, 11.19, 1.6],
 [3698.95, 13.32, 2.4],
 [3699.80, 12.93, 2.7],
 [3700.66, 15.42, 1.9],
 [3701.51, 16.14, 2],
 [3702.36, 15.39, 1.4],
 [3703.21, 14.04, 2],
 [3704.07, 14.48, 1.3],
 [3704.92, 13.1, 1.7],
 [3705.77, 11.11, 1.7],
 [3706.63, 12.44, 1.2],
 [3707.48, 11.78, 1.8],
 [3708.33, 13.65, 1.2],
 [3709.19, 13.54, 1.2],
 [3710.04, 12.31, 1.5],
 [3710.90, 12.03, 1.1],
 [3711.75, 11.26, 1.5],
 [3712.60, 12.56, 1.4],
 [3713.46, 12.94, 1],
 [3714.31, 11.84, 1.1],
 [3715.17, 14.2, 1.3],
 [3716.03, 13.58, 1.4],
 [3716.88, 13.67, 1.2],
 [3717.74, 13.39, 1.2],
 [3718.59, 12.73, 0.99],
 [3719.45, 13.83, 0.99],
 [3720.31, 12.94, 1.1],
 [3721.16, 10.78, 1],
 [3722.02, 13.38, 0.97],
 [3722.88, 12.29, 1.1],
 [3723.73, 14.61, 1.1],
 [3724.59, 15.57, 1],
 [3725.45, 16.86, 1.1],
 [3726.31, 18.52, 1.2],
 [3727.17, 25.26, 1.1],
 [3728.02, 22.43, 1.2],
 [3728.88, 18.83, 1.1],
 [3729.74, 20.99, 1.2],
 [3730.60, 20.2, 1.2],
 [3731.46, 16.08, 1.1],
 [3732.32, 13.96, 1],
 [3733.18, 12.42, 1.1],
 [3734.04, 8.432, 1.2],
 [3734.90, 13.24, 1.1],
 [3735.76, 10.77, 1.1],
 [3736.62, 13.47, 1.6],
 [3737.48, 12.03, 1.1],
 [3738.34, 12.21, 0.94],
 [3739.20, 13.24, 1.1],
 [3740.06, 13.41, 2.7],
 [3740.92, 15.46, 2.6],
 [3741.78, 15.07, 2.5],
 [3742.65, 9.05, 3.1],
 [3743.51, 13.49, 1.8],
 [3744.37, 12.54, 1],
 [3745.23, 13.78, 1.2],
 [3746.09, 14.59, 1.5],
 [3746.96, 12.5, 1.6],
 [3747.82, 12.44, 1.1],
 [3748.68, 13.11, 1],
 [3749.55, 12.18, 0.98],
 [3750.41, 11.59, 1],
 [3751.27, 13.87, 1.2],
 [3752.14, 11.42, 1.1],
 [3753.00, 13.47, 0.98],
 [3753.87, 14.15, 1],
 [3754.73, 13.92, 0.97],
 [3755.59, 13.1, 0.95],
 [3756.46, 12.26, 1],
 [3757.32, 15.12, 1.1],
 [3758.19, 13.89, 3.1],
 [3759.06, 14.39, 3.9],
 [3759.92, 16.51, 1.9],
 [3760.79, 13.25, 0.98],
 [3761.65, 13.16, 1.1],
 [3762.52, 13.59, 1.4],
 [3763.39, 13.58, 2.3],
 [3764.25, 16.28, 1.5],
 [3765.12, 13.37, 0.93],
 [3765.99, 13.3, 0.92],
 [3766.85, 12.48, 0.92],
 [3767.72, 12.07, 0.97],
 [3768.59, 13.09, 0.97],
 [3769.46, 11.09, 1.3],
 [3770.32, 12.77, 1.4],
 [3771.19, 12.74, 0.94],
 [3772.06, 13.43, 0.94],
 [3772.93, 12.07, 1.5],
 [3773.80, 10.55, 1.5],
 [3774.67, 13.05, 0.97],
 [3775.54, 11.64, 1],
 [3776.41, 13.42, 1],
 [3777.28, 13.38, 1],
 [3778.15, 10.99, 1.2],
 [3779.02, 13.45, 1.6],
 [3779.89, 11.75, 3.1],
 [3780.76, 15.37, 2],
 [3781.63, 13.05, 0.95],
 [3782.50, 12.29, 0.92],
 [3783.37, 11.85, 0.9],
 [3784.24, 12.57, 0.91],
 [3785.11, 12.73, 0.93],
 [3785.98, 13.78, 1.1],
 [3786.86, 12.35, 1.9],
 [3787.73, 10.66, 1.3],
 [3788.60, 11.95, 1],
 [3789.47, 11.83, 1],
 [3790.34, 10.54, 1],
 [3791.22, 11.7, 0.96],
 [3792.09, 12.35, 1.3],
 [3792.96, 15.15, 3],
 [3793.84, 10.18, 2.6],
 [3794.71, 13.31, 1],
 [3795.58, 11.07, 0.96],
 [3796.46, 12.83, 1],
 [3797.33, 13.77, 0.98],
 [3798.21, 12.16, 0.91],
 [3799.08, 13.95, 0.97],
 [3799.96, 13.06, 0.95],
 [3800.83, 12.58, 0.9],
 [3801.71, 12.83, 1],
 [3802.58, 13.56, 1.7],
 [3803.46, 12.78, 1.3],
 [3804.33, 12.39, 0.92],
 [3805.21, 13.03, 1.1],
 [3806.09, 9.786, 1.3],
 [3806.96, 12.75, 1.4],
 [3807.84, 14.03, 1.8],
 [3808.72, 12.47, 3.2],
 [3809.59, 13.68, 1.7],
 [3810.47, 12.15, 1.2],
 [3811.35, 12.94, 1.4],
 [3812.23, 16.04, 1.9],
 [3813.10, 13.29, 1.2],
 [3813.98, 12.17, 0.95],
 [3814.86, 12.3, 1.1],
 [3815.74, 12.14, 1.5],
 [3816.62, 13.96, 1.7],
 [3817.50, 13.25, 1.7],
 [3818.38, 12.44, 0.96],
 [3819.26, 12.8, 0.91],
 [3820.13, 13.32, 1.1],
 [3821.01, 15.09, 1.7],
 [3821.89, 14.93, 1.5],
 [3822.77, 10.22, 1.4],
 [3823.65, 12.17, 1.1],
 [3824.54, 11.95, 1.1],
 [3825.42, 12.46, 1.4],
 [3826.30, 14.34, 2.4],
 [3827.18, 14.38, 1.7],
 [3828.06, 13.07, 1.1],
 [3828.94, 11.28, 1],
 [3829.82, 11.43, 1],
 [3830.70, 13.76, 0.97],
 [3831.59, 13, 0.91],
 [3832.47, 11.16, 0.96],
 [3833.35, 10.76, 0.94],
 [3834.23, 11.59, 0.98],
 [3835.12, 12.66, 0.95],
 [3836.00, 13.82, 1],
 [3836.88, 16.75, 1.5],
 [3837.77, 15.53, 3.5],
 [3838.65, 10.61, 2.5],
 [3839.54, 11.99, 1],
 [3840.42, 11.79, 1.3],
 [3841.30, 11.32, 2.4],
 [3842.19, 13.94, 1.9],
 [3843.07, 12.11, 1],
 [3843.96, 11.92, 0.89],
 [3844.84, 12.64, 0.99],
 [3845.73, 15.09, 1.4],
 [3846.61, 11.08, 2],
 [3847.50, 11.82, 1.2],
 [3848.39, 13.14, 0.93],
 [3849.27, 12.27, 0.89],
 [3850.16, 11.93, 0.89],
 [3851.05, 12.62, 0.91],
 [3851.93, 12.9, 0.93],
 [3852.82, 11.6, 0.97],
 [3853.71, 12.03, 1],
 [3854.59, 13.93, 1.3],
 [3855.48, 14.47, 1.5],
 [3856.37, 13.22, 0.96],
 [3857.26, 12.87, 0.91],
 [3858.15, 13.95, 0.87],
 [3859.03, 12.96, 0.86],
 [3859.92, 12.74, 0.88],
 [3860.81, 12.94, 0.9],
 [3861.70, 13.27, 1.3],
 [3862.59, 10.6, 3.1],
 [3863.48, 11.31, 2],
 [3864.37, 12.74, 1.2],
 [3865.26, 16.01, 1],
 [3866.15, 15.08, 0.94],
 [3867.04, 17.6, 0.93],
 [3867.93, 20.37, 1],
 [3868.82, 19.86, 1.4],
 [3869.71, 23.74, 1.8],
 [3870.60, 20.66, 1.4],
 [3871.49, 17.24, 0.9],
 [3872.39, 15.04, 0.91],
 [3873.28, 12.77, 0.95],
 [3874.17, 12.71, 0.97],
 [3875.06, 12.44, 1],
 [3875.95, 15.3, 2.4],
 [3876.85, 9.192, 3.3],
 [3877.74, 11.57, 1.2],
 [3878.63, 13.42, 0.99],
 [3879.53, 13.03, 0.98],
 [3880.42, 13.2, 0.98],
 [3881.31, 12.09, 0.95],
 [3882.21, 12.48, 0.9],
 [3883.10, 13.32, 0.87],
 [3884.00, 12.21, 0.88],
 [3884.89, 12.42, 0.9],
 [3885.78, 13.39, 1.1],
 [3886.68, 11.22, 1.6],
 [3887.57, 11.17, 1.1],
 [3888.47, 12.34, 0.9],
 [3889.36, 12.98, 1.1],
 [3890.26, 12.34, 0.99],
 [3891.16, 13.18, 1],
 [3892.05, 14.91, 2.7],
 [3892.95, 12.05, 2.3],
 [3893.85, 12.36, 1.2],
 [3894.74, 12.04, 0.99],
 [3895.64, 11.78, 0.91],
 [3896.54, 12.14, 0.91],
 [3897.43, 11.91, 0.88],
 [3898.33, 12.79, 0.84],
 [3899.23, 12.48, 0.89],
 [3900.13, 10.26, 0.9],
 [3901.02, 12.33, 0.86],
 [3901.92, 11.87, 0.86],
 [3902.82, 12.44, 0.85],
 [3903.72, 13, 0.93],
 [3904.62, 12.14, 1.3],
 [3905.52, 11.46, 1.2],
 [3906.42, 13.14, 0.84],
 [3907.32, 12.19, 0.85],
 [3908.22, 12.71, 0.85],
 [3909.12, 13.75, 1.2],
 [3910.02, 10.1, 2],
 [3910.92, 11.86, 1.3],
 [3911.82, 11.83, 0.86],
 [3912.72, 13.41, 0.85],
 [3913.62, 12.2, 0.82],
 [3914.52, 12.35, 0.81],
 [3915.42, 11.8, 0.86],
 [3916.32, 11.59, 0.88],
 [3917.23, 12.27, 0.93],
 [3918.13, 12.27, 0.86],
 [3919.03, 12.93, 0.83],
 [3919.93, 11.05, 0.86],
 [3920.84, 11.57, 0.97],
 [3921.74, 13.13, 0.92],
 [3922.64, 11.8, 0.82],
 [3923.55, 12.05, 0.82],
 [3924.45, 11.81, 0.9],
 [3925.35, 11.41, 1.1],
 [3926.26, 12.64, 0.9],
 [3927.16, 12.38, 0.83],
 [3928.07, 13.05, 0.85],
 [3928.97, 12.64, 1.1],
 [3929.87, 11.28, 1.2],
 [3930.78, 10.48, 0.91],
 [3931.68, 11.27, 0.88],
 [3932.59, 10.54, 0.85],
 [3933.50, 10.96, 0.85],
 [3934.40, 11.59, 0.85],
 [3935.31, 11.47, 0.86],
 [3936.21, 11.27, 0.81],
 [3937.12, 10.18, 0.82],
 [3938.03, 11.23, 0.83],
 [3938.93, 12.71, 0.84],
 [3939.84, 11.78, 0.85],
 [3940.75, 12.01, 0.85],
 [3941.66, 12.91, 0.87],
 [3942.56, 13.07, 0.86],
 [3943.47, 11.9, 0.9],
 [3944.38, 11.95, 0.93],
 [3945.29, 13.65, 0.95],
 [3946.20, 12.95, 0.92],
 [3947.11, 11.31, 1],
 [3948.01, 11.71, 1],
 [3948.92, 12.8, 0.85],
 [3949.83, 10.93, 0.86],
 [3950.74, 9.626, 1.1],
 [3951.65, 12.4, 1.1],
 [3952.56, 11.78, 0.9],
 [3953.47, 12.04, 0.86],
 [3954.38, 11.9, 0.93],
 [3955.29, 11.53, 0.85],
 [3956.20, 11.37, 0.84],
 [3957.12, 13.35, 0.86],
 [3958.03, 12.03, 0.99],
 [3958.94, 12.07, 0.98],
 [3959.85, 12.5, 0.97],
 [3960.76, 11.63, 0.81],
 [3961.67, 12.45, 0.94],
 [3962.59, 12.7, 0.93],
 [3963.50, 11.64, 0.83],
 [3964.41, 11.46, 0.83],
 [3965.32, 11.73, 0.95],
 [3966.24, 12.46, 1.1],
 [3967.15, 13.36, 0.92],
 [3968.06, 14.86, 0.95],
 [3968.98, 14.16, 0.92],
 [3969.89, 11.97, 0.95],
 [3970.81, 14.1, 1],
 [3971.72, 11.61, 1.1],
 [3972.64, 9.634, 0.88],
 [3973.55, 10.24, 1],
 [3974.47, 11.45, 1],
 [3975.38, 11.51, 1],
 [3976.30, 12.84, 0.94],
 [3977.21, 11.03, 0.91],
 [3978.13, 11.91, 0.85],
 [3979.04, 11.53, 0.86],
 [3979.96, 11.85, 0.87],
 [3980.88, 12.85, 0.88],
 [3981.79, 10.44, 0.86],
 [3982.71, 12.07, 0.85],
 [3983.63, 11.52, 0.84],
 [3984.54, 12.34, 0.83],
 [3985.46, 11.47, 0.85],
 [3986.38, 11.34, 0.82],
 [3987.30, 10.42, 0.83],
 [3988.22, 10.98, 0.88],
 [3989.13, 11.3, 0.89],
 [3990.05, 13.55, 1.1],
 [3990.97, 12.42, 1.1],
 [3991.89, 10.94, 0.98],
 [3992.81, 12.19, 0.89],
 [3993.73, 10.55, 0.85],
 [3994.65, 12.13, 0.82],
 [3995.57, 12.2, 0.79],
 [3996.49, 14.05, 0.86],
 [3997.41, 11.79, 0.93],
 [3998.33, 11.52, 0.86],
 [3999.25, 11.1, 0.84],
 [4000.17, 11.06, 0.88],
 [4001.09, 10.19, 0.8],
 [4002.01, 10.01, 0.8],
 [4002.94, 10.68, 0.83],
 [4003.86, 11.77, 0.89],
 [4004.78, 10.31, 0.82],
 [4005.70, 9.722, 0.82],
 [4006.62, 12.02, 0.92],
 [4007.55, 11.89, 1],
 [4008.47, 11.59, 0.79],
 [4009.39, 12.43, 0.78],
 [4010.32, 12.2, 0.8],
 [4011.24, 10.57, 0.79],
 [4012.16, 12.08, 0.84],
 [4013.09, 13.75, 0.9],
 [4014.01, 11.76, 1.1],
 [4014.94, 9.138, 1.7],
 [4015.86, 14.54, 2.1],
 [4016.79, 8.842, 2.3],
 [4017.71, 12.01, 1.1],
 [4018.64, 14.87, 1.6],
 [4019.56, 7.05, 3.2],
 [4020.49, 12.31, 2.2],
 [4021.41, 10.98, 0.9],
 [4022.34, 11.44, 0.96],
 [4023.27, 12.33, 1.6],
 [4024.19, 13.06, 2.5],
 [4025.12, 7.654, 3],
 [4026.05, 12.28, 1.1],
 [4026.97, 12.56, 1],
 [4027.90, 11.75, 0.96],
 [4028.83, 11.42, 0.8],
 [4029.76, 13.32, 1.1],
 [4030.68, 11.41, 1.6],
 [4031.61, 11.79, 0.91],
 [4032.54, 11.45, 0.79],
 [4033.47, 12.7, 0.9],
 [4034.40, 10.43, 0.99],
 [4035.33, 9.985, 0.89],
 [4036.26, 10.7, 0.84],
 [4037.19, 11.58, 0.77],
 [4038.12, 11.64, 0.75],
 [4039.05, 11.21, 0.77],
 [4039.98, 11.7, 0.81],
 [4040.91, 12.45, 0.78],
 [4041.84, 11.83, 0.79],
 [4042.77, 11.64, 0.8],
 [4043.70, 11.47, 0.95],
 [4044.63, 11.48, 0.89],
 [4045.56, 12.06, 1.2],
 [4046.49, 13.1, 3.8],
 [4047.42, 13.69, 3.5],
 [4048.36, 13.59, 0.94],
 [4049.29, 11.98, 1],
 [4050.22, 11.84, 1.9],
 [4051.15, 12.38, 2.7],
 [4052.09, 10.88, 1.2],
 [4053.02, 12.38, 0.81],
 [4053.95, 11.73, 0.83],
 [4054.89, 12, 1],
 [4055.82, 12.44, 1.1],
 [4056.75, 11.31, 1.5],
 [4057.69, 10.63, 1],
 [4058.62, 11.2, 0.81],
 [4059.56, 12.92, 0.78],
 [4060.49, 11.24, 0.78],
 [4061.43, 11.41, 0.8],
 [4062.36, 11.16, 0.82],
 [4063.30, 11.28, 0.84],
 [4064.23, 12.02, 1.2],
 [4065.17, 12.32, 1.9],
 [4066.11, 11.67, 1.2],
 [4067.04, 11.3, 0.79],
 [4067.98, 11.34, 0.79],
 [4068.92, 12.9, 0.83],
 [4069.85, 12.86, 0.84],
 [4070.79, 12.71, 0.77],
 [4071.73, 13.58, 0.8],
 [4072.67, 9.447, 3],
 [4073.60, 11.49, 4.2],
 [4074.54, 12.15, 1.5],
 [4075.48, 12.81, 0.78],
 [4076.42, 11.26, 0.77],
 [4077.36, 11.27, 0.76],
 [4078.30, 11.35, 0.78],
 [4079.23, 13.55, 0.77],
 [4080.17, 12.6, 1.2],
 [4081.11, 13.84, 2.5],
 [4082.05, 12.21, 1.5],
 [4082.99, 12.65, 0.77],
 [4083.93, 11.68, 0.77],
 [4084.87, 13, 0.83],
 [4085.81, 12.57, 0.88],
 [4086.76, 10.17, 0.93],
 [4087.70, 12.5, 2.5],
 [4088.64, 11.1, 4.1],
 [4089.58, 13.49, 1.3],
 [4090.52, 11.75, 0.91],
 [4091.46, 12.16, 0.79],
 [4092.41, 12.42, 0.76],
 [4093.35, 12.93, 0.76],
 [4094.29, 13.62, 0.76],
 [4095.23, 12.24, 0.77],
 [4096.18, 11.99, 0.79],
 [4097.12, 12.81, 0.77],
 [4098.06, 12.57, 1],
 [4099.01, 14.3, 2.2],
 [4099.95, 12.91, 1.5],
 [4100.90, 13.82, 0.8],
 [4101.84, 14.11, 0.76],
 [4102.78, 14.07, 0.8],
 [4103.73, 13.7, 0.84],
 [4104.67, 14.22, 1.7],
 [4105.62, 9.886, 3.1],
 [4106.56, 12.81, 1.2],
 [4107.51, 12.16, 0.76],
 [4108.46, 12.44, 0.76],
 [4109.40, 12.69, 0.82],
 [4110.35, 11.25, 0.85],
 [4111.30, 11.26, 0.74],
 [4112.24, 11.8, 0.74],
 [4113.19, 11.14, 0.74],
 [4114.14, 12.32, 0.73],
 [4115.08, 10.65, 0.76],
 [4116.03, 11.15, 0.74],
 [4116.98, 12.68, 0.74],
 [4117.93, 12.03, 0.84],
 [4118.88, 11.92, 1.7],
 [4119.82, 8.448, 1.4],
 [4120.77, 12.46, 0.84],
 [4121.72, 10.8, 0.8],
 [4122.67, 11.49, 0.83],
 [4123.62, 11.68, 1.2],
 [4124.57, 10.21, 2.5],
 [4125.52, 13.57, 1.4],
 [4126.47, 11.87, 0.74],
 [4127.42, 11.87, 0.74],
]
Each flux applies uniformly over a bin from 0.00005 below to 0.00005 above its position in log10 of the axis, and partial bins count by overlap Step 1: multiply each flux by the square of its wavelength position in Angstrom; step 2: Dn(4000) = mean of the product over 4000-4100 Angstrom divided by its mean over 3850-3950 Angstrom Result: 1.0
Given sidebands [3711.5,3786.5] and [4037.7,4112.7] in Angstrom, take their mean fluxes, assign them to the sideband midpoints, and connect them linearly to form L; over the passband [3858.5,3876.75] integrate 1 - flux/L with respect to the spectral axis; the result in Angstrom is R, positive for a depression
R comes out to -2.8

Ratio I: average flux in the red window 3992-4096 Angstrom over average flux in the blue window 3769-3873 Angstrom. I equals 0.90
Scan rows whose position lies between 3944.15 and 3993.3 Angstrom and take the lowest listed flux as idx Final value 9.626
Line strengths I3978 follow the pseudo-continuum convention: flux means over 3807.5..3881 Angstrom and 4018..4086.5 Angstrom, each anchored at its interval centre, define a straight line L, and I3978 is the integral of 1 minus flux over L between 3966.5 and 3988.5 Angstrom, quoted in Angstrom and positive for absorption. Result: 0.9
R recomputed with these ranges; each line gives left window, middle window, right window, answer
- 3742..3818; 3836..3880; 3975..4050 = -4.6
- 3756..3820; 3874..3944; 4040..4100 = 2.2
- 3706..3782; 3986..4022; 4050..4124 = 2.8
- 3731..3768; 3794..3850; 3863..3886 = 4.9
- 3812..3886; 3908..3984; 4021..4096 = 4.3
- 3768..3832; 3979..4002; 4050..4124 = 1.2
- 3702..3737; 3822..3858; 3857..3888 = 3.6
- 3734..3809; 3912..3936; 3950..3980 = 0.5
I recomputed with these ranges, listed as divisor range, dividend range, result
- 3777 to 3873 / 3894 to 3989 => 0.91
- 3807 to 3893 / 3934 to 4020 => 0.89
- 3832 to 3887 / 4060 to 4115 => 0.91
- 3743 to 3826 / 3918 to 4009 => 0.92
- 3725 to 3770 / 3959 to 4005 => 0.84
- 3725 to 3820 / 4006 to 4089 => 0.89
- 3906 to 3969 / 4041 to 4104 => 1.02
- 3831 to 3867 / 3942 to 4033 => 0.92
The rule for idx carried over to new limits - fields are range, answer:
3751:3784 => 10.55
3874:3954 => 9.192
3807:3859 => 10.22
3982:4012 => 9.722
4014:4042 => 7.05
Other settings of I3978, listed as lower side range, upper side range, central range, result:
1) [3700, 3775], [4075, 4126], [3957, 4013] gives 4.0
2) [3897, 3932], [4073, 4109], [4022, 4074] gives 2.7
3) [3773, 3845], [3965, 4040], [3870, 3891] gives -1.6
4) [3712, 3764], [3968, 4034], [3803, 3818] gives 0.5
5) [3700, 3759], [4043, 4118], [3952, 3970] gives 0.6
